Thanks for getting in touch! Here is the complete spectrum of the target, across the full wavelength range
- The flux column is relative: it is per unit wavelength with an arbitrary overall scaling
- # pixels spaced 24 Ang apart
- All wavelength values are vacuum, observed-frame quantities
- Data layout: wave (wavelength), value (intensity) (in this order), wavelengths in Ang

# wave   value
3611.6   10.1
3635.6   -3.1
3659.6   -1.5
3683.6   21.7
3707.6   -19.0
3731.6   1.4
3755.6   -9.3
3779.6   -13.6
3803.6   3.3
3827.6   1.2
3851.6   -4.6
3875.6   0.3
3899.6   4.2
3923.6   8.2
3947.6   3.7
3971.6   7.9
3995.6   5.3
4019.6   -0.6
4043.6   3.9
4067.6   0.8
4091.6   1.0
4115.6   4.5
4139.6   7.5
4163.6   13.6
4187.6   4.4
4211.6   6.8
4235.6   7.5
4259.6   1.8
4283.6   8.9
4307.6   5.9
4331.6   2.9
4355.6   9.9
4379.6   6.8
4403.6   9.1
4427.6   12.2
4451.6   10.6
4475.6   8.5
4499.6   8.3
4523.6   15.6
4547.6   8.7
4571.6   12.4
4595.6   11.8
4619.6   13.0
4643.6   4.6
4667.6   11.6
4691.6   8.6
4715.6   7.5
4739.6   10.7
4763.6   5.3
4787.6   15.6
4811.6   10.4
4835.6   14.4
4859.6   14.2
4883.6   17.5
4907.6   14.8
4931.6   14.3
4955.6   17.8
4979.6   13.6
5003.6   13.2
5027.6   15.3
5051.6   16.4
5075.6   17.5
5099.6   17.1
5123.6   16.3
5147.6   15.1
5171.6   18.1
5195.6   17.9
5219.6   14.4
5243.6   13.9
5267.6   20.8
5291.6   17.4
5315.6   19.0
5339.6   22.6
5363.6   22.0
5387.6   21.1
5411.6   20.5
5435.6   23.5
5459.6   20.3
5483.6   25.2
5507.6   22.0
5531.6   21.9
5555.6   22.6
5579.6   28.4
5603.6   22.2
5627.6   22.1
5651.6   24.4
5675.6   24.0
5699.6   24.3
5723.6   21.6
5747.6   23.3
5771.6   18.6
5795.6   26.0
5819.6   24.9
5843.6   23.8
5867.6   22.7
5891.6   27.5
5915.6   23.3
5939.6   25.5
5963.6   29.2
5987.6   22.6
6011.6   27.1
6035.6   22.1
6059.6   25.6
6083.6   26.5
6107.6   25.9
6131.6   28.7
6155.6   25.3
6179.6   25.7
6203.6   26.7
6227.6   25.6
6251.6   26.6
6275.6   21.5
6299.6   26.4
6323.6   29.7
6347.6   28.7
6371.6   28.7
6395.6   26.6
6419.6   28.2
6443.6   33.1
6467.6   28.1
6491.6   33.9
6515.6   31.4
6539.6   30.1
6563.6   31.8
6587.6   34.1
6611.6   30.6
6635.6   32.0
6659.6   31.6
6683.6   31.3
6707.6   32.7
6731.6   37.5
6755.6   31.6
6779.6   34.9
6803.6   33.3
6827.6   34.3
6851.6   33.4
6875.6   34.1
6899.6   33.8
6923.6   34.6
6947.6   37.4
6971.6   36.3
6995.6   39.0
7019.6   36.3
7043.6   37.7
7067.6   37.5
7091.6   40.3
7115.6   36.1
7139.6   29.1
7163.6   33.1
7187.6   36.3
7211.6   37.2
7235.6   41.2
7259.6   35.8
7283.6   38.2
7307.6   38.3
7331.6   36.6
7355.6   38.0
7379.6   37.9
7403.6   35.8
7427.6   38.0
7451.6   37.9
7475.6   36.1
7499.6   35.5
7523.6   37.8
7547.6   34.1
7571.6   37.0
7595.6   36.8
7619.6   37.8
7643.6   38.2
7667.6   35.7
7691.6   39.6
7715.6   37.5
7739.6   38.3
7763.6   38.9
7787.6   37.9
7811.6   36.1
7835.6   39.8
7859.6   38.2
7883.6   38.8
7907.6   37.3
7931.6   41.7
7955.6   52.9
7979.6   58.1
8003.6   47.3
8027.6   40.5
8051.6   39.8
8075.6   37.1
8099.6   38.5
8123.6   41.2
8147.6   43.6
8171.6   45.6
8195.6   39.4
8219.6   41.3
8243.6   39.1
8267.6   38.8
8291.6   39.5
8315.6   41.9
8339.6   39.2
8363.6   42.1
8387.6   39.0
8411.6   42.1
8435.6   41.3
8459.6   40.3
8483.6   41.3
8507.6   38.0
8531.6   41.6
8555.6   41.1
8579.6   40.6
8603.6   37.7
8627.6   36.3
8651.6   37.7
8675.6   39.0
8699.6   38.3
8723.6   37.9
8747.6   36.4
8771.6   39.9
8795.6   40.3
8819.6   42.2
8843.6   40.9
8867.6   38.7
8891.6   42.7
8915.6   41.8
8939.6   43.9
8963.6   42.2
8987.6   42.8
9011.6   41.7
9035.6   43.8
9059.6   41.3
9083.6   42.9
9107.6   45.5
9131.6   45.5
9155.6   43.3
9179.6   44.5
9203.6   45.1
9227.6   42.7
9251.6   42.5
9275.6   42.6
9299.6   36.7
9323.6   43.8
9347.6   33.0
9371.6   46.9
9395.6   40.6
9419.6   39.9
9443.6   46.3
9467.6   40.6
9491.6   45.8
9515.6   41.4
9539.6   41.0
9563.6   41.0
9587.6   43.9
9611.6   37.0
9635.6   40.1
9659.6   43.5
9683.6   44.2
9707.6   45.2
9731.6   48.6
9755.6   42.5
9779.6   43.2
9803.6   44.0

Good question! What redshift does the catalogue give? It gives 0.21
